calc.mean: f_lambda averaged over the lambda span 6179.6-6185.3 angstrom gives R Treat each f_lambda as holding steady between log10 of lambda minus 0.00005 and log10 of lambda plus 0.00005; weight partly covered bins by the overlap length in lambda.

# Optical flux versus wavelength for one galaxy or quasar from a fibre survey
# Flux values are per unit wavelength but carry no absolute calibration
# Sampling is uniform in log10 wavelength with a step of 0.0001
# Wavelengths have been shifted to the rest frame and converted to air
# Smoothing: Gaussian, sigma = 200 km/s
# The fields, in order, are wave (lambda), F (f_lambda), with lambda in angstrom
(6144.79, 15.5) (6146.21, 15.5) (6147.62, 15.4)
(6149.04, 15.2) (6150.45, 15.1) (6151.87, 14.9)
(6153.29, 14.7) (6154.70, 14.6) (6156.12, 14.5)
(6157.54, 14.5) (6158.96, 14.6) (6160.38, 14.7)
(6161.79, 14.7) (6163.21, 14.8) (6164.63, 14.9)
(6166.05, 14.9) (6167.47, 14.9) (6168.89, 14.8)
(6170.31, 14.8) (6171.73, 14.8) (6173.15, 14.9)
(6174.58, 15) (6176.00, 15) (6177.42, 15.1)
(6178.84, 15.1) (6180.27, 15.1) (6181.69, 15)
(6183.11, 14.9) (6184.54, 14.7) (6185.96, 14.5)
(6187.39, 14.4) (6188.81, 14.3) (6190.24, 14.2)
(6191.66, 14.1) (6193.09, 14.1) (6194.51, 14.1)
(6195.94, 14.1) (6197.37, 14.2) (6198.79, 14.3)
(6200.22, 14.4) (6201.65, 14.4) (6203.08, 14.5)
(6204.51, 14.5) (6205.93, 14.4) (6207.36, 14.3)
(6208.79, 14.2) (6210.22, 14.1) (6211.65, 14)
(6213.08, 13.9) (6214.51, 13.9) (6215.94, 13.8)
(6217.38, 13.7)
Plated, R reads 14.9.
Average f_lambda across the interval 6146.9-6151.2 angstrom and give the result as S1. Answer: 15.2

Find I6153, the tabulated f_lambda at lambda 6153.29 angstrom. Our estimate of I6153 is 14.7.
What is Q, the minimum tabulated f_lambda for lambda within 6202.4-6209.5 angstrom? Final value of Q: 14.2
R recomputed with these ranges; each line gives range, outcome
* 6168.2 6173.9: 14.8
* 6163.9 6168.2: 14.9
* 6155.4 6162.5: 14.6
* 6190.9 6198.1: 14.1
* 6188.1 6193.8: 14.2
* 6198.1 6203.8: 14.4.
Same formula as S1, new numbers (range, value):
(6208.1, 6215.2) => 14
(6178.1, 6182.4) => 15.1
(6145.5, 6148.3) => 15.5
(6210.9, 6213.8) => 14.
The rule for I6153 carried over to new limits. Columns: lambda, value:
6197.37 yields 14.2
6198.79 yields 14.3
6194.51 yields 14.1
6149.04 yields 15.2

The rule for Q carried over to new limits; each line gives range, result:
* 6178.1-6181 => 15.1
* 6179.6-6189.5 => 14.3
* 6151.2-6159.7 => 14.5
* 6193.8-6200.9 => 14.1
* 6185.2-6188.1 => 14.4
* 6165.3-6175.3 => 14.8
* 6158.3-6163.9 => 14.6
